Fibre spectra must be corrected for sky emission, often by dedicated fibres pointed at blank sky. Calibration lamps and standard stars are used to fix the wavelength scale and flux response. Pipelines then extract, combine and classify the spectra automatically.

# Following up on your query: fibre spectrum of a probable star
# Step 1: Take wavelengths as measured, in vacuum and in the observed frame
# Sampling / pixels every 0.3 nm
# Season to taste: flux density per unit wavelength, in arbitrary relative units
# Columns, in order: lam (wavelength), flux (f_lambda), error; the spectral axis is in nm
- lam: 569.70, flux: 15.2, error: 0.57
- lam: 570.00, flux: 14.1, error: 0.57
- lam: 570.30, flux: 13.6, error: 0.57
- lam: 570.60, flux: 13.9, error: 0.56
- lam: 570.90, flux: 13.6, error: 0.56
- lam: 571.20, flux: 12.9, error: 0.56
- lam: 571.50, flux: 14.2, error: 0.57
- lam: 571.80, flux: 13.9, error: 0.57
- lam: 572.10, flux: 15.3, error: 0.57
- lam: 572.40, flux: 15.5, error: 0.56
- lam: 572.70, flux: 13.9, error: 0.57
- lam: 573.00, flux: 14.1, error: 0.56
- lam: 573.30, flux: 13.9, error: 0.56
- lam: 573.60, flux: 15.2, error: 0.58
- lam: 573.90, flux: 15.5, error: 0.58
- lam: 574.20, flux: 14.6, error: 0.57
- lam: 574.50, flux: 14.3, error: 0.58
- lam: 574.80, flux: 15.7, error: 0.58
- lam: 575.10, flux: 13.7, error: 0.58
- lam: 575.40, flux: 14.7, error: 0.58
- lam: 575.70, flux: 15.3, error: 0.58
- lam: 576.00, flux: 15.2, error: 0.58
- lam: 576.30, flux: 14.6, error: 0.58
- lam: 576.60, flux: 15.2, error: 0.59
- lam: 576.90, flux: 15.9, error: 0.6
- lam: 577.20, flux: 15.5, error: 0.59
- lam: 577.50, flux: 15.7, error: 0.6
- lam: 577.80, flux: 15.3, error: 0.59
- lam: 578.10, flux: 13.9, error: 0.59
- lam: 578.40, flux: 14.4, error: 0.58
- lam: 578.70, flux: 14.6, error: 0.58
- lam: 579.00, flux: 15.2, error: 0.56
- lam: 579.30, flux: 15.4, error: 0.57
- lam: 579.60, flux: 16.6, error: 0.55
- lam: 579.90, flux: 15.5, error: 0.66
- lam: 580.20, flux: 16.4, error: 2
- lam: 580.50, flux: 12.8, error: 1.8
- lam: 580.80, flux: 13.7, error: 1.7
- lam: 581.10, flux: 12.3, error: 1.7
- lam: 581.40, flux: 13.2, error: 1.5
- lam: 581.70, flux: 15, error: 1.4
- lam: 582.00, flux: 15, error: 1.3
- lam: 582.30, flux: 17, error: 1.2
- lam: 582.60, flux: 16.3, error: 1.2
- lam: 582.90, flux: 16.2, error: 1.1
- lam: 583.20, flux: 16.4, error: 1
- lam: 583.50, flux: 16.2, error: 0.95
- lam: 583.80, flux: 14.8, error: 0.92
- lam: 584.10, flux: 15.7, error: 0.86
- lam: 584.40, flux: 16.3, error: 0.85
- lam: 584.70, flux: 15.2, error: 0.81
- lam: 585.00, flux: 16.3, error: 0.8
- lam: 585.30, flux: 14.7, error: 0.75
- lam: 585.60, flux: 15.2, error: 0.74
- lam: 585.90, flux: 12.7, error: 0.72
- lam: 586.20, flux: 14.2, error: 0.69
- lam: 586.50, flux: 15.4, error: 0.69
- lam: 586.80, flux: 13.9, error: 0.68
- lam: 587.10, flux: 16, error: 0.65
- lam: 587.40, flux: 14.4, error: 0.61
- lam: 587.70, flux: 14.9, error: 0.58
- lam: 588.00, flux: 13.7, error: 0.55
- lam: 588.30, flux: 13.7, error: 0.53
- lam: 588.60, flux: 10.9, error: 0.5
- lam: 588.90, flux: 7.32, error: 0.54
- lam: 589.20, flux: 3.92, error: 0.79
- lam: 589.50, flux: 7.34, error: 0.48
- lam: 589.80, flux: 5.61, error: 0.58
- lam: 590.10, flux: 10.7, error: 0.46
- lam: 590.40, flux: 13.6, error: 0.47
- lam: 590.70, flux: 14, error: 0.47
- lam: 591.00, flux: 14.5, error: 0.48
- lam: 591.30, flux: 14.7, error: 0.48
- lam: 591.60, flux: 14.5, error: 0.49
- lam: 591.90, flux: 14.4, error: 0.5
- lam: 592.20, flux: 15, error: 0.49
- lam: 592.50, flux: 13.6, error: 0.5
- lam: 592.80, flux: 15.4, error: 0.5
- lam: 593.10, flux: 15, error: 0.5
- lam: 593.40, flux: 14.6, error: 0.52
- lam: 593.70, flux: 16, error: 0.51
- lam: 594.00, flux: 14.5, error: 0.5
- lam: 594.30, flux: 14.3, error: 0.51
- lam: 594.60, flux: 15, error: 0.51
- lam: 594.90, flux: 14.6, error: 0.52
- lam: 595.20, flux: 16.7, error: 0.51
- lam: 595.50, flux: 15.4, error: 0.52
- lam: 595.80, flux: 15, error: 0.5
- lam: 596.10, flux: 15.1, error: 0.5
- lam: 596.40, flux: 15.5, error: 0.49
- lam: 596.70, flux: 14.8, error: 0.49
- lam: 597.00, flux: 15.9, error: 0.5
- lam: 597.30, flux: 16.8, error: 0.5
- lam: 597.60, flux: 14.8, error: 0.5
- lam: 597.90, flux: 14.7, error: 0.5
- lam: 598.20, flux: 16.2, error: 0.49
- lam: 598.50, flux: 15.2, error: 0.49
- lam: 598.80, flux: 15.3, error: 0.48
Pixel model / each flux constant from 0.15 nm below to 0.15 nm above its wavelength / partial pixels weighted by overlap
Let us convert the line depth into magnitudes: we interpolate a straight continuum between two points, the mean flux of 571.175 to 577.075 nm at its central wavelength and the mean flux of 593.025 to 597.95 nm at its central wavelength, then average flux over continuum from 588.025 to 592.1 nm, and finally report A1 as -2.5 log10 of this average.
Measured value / 0.32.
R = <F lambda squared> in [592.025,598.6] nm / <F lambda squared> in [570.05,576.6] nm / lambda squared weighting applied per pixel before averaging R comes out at 1.13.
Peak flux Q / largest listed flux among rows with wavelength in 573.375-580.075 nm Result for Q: 16.6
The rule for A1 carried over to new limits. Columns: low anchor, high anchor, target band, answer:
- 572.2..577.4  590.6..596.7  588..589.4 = 0.50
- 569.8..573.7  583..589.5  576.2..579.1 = -0.08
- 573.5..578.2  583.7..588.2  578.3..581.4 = 0.03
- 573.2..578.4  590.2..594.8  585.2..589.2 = 0.11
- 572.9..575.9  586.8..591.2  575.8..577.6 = -0.08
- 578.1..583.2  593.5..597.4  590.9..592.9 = 0.05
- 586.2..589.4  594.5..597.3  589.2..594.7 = 0.07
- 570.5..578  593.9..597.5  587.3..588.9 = 0.17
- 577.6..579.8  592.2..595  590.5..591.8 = 0.03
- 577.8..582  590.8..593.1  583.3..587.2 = -0.04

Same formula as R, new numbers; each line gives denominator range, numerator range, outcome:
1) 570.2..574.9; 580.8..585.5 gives 1.11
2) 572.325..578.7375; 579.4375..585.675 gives 1.05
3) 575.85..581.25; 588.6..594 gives 0.87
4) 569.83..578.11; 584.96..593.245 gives 0.94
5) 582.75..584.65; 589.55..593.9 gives 0.88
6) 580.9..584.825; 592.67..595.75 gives 1.03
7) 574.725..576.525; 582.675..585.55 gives 1.09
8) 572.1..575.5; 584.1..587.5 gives 1.06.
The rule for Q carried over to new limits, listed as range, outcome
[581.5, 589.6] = 17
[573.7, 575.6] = 15.7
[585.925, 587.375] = 16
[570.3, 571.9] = 14.2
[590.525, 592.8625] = 15.4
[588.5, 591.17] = 14.5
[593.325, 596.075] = 16.7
